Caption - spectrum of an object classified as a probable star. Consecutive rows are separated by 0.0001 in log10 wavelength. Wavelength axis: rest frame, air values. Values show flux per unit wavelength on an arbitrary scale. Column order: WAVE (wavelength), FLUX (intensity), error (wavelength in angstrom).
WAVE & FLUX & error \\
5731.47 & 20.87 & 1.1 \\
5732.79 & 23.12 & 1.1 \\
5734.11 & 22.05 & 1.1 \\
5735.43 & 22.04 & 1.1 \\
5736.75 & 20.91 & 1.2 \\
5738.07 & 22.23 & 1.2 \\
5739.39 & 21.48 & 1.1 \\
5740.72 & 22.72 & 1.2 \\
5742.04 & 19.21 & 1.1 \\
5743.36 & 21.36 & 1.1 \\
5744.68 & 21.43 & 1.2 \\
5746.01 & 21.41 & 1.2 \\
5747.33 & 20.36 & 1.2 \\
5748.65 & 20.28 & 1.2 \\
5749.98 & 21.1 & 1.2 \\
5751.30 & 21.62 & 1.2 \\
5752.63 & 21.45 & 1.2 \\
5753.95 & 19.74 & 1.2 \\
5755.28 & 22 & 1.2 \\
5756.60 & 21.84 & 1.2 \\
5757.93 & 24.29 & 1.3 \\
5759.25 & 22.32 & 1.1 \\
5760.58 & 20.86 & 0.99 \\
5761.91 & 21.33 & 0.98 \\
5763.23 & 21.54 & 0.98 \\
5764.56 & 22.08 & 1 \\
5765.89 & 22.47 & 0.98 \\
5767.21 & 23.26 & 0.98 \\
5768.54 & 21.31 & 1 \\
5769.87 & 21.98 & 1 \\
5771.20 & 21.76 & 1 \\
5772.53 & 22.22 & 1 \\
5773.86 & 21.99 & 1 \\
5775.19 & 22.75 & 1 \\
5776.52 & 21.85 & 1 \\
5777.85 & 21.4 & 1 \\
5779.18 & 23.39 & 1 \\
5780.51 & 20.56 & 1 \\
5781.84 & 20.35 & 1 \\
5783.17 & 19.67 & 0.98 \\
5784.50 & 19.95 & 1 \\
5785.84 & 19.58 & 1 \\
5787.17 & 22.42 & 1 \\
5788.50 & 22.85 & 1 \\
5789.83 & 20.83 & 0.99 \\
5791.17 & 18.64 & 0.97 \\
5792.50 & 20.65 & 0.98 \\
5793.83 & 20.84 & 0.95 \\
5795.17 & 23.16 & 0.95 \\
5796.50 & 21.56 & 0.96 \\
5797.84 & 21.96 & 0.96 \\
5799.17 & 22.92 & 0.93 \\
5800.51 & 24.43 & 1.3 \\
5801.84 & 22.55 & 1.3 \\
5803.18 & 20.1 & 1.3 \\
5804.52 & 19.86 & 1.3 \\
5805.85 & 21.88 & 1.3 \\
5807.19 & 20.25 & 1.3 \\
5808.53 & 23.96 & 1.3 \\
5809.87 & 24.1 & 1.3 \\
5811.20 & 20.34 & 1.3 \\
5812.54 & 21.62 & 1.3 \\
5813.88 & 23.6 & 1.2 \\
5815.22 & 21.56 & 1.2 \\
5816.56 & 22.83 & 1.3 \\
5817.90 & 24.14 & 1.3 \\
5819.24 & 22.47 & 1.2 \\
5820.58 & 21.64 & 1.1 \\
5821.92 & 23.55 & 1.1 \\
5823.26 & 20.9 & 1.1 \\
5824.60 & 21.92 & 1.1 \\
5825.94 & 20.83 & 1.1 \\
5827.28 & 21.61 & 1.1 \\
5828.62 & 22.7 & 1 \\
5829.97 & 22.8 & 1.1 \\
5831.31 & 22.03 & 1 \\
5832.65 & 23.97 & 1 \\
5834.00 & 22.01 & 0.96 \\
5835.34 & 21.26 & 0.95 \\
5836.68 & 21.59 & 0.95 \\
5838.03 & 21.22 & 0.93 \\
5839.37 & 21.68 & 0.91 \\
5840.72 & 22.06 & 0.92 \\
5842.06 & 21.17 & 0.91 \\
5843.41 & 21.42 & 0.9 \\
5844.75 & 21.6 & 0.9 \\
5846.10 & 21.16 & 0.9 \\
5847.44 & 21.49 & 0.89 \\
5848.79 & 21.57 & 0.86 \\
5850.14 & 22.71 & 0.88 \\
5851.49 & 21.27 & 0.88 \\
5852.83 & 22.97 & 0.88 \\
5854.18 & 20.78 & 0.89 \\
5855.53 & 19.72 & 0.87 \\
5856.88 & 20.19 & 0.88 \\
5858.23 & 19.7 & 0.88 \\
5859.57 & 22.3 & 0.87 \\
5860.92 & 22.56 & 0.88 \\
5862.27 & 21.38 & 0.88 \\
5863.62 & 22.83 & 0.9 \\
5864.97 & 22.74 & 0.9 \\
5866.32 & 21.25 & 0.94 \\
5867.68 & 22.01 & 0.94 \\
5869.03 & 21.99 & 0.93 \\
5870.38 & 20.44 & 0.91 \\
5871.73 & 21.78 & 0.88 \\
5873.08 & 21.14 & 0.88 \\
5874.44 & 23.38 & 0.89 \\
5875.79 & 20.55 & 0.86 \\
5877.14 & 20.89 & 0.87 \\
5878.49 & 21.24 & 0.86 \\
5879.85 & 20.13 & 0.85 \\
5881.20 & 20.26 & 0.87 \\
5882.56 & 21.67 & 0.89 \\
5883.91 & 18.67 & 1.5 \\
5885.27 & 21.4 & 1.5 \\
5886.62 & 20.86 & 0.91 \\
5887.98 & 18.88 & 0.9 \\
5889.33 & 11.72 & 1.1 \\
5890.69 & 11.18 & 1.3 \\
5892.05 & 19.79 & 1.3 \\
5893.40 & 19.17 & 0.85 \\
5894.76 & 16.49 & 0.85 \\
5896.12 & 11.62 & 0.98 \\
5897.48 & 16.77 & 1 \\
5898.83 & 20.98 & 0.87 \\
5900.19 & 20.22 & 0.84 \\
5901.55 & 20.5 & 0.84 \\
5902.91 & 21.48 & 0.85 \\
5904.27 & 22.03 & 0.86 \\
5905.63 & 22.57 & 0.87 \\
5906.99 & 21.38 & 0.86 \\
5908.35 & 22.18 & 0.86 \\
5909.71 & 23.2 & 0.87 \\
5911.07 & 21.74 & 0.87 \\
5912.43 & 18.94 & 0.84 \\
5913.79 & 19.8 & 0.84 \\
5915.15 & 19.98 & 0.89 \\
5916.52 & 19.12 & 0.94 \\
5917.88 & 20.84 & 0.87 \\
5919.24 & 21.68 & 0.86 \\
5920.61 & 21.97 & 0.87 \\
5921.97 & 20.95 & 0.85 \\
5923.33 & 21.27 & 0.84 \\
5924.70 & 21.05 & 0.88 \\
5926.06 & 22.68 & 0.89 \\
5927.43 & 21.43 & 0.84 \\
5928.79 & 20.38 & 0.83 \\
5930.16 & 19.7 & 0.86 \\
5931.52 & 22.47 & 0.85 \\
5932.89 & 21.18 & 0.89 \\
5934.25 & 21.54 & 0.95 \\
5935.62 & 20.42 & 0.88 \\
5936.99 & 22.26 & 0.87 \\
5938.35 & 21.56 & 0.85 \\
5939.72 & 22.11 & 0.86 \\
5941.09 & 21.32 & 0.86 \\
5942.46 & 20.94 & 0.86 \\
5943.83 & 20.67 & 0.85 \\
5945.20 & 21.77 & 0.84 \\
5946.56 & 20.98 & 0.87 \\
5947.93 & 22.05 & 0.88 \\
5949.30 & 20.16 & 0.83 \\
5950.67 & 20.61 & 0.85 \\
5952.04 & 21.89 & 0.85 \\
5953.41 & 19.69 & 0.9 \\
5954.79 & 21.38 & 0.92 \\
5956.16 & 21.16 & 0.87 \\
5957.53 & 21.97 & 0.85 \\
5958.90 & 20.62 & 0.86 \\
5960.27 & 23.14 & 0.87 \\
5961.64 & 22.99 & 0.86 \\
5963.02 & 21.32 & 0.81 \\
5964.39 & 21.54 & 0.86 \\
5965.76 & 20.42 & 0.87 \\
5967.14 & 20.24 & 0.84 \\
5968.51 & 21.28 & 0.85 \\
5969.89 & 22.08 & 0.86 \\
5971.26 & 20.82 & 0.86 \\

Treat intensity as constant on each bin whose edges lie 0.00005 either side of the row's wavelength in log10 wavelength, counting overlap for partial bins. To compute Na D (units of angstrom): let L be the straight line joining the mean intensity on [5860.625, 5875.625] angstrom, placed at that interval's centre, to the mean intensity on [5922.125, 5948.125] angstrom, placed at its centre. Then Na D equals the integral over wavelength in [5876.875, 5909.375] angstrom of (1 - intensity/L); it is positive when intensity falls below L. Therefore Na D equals 3.6 angstrom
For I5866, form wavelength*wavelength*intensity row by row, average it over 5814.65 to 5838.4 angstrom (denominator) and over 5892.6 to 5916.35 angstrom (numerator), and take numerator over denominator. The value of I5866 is 0.92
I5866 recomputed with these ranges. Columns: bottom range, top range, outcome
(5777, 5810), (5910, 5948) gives 1.03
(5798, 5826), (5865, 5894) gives 0.92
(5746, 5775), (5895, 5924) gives 0.99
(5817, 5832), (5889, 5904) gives 0.81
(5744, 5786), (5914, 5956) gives 1.04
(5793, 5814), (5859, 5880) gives 1.01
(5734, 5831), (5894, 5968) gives 1.01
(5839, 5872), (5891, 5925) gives 0.95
